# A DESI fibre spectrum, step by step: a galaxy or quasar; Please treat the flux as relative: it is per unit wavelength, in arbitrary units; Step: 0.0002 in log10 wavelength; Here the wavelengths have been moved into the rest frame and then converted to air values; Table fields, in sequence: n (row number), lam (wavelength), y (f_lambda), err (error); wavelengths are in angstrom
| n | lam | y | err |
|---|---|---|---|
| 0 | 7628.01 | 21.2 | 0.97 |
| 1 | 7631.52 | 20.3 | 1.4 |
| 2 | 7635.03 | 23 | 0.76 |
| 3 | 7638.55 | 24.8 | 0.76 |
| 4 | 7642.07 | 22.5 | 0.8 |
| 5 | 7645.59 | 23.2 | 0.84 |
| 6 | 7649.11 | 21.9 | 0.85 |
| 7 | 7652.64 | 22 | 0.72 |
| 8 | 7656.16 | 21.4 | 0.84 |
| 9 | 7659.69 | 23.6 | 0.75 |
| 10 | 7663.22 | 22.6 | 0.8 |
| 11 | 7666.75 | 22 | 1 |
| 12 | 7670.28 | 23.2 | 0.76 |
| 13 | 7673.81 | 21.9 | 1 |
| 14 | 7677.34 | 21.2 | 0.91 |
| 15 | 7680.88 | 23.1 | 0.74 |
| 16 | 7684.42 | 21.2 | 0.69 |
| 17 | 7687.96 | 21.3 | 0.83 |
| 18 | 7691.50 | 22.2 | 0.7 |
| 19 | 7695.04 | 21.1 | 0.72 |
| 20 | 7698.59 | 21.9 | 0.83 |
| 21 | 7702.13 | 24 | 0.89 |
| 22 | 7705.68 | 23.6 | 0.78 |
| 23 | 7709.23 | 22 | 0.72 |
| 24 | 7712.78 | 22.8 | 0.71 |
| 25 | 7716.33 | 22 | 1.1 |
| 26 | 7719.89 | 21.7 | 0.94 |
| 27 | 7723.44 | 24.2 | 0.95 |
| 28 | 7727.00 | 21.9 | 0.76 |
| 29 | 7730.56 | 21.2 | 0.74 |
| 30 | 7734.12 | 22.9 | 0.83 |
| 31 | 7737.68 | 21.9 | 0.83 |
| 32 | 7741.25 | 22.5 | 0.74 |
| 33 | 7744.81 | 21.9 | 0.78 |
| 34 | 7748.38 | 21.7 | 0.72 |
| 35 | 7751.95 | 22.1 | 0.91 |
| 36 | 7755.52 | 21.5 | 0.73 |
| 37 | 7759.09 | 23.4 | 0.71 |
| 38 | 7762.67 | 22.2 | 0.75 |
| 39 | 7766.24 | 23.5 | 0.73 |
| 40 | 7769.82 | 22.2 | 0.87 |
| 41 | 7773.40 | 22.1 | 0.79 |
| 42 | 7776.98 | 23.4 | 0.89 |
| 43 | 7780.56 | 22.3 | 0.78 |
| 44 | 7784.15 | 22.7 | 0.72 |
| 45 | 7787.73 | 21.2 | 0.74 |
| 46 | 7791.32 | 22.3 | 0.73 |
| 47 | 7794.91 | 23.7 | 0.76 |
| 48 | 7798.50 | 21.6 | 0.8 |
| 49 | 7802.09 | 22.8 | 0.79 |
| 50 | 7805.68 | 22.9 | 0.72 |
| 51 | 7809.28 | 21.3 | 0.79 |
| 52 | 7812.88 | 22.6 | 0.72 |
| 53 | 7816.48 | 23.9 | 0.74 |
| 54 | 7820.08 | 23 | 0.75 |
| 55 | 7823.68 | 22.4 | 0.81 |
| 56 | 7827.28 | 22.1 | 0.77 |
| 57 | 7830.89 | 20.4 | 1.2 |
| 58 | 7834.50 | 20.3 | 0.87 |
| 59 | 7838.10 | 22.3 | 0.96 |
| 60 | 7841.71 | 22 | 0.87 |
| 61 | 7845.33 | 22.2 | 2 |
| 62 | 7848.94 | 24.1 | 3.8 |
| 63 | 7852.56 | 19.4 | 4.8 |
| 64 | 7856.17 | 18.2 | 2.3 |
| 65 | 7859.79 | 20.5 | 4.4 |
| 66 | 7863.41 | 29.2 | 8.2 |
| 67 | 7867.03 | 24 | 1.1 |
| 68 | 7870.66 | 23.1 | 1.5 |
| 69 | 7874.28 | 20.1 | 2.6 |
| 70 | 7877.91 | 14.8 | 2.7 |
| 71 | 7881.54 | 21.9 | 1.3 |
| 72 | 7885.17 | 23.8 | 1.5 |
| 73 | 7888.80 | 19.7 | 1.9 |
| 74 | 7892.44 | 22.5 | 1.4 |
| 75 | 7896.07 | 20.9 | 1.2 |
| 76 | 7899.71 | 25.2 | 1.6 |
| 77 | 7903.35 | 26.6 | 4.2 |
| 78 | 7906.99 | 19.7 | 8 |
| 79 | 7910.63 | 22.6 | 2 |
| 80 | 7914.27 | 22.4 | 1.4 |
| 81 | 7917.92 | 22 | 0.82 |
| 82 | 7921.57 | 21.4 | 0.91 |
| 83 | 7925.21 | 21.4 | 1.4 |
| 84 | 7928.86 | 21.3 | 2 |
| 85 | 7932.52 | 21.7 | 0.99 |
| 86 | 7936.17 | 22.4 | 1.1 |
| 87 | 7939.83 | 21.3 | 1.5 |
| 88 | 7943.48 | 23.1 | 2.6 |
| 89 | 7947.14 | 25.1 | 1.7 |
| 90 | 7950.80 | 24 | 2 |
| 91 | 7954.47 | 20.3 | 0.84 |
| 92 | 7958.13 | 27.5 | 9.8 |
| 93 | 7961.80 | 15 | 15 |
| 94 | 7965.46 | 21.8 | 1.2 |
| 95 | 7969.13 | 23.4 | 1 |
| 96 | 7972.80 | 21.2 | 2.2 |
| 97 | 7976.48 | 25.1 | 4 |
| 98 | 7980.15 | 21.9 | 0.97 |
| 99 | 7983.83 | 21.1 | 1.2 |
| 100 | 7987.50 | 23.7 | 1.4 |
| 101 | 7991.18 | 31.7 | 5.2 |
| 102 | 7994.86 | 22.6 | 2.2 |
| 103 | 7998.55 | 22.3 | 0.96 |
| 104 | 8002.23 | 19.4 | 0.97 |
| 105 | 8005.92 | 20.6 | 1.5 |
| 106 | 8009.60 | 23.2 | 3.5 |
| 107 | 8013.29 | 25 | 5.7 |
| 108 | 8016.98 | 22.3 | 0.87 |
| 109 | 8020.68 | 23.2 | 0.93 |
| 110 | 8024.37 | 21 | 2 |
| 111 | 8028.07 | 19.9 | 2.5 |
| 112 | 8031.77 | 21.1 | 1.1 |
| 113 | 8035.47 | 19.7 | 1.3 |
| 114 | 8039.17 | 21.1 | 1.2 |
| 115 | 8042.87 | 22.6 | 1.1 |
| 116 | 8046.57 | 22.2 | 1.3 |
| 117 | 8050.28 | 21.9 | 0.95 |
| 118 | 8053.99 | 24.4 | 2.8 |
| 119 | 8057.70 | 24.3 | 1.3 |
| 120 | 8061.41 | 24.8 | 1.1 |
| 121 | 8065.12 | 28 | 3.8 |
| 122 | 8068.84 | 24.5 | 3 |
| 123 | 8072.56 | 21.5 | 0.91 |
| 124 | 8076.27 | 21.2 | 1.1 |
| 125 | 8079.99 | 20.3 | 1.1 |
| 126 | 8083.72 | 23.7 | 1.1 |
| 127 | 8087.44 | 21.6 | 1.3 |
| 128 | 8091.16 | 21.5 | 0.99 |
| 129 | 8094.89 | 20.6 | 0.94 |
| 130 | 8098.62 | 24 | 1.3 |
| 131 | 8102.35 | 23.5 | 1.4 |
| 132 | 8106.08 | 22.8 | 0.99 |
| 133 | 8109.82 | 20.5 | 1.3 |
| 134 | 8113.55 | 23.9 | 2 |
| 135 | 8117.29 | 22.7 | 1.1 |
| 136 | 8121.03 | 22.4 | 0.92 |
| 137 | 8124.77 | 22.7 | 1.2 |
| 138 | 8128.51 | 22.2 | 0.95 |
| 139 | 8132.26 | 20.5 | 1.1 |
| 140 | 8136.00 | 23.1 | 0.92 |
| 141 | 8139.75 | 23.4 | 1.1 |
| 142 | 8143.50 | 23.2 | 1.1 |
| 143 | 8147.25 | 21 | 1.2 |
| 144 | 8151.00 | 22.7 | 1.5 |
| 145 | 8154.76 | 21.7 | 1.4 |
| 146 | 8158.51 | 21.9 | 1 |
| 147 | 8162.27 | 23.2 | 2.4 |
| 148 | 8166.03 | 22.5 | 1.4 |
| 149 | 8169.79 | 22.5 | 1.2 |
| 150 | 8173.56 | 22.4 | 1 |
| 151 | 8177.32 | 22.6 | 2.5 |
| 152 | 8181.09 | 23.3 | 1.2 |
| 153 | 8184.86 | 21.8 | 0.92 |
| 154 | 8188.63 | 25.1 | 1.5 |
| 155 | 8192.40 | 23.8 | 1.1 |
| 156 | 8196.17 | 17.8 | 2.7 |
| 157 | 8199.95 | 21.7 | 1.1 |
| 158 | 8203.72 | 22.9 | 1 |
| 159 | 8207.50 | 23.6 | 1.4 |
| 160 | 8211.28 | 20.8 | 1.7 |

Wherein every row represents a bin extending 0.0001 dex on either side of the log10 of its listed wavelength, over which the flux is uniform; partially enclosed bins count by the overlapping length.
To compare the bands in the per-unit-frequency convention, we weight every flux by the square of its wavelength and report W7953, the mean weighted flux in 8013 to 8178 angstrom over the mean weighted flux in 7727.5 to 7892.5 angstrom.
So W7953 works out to 1.09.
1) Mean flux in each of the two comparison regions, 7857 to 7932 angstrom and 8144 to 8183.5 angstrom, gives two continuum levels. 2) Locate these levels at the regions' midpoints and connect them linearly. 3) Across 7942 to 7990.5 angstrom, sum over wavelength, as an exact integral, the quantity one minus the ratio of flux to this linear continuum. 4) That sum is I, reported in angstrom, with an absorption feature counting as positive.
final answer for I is -1.3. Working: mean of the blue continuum 22.1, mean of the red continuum 22.4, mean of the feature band 22.8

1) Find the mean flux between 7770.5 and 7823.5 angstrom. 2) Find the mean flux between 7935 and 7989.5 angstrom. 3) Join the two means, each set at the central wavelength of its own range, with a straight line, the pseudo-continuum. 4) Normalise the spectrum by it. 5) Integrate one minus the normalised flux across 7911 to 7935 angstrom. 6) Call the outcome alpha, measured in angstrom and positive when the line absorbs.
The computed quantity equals 0.8 angstrom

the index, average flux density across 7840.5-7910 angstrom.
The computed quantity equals 22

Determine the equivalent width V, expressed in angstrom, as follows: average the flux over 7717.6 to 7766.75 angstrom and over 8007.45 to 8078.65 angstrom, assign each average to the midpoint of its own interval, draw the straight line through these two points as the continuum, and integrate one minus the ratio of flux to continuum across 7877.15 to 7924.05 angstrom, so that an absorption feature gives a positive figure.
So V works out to 1.2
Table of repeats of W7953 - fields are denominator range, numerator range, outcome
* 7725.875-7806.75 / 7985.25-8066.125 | 1.09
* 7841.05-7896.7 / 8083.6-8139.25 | 1.10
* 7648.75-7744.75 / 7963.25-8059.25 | 1.10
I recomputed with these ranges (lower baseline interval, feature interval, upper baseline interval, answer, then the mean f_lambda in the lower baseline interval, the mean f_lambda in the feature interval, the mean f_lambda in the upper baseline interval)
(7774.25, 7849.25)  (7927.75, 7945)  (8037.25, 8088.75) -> 0.5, 22.3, 22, 23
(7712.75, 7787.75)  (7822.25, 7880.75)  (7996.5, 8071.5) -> 2.2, 22.3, 21.6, 22.6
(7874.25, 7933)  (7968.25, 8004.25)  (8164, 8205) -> -2.2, 21.7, 23.2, 22.4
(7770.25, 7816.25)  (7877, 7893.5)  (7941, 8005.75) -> 1.4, 22.5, 20.8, 22.8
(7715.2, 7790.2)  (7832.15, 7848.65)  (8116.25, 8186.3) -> 0.3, 22.3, 21.9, 22.4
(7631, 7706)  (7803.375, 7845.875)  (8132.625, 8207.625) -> 0.5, 22.4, 22.1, 22.4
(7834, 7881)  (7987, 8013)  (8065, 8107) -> -1.5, 21.6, 23.4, 22.5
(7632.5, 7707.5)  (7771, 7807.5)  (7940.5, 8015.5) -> 0.2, 22.4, 22.5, 22.9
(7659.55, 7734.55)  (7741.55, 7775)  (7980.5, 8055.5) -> 0.0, 22.3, 22.3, 22.4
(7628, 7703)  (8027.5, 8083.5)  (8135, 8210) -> -0.4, 22.3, 22.6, 22.5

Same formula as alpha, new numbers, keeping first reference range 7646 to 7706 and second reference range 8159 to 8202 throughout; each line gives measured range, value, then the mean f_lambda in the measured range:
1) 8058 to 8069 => -1.66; 25.8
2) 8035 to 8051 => 0.53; 21.6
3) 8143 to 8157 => 0.23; 22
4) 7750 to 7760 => 0.02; 22.2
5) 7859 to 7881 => 0.29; 22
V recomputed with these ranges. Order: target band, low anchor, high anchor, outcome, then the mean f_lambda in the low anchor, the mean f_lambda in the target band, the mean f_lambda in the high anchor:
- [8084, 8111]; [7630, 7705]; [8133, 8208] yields 0.28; 22.3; 22.2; 22.5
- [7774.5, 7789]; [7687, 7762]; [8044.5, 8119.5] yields -0.03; 22.3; 22.4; 22.9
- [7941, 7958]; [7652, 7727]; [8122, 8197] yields -0.84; 22.3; 23.5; 22.4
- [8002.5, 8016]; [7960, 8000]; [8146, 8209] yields 0.11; 22.7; 22.5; 22.4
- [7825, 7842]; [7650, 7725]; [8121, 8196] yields 0.75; 22.3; 21.4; 22.5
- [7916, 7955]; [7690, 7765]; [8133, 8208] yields 0.25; 22.3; 22.2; 22.5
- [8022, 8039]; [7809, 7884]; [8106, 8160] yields 1.19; 21.8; 20.6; 22.3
